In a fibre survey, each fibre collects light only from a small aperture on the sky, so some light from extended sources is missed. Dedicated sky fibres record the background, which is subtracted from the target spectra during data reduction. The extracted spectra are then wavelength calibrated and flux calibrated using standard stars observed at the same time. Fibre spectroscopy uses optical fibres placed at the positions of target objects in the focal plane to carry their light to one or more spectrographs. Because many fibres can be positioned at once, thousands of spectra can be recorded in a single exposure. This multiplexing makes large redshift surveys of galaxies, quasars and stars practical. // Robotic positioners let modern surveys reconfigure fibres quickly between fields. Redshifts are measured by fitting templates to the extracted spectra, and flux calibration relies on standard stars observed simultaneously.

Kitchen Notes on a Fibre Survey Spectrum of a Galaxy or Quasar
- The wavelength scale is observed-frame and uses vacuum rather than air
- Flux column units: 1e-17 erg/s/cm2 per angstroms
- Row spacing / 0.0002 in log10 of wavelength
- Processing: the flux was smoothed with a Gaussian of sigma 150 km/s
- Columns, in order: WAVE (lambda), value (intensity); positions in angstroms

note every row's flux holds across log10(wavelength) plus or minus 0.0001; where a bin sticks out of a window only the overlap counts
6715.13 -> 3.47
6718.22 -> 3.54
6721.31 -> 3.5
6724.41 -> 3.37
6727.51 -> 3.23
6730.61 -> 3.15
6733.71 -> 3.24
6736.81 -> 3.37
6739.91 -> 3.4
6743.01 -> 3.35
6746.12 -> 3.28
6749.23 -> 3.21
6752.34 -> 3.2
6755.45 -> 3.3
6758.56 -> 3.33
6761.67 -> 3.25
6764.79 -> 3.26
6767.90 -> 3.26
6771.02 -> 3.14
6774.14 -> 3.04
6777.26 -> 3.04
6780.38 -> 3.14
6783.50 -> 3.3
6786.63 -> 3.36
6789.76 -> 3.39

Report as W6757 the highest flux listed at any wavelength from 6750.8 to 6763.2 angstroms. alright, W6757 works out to 3.33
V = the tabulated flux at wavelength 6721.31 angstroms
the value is 3.5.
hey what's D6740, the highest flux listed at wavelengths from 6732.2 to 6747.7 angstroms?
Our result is 3.4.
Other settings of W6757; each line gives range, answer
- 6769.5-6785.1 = 3.3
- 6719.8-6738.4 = 3.5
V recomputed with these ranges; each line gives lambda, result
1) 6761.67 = 3.25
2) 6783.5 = 3.3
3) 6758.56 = 3.33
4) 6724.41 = 3.37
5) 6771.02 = 3.14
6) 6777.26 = 3.04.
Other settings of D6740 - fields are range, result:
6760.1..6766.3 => 3.26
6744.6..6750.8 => 3.28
